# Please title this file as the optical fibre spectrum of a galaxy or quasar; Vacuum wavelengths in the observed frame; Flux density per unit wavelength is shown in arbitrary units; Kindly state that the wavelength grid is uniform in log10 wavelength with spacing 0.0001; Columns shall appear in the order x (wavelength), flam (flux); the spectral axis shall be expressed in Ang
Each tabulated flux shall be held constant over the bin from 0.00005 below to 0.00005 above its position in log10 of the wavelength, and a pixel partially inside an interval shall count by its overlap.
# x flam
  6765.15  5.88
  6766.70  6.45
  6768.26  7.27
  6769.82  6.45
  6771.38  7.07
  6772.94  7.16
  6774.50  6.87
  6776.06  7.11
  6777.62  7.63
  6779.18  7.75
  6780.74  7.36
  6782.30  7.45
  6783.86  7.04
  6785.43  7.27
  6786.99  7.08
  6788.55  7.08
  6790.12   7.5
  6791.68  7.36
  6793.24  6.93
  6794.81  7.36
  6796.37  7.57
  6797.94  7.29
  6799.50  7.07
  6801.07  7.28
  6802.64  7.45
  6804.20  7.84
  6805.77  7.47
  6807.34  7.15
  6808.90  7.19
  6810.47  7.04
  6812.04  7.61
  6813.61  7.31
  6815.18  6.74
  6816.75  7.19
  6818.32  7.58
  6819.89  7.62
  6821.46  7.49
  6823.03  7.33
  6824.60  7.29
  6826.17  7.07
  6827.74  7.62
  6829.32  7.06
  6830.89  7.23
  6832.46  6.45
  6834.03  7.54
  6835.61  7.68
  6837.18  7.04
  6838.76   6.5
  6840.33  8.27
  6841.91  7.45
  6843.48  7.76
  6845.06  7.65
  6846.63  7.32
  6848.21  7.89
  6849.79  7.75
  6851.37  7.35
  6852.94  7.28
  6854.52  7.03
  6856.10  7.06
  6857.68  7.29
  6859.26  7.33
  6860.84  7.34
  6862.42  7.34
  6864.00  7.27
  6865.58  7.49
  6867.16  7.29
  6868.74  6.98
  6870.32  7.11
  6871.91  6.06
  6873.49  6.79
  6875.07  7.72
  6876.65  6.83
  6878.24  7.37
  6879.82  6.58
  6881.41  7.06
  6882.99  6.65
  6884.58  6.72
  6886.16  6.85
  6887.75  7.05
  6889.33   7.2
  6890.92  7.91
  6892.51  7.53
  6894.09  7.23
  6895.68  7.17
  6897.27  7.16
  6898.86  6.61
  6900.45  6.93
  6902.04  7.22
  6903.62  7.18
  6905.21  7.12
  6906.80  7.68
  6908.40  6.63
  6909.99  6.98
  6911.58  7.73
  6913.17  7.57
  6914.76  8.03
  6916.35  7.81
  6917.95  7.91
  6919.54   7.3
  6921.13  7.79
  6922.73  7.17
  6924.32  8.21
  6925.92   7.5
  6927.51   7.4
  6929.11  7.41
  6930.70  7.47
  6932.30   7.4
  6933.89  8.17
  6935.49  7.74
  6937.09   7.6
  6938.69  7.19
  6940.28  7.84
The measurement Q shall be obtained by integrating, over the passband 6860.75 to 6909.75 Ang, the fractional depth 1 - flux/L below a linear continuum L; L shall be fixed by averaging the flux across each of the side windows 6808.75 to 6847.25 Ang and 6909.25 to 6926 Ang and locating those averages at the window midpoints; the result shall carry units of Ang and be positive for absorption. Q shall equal 2.8 Ang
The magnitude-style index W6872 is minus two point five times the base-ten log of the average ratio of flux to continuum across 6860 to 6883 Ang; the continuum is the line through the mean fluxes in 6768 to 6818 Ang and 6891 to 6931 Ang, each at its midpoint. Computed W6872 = 0.04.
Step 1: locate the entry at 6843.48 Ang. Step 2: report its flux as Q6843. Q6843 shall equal 7.76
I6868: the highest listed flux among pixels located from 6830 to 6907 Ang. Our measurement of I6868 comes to 8.27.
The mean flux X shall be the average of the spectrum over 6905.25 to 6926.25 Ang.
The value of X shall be 7.54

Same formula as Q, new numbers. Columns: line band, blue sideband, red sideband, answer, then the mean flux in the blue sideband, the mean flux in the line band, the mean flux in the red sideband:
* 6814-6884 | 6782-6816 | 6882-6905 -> -0.6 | 7.27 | 7.24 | 7.1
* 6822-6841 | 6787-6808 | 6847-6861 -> 0.2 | 7.33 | 7.26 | 7.37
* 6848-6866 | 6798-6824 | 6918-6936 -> 0.2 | 7.33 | 7.35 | 7.61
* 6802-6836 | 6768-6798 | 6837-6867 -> 0.0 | 7.23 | 7.31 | 7.39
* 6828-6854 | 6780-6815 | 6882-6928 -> -0.3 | 7.29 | 7.39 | 7.32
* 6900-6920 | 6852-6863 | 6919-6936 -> 0.3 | 7.24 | 7.4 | 7.6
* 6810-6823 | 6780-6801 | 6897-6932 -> -0.1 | 7.26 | 7.33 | 7.4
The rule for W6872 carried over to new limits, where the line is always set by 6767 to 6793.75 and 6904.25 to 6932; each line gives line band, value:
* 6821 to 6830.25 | 0.00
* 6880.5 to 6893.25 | 0.05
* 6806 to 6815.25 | 0.01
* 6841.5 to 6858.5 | -0.01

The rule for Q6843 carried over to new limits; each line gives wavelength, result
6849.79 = 7.75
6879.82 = 6.58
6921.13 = 7.79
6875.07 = 7.72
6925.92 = 7.5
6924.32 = 8.21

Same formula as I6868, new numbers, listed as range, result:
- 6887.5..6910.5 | 7.91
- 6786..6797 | 7.57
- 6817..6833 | 7.62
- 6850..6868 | 7.49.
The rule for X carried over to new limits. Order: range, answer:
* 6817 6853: 7.4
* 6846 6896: 7.18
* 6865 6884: 6.98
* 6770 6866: 7.32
